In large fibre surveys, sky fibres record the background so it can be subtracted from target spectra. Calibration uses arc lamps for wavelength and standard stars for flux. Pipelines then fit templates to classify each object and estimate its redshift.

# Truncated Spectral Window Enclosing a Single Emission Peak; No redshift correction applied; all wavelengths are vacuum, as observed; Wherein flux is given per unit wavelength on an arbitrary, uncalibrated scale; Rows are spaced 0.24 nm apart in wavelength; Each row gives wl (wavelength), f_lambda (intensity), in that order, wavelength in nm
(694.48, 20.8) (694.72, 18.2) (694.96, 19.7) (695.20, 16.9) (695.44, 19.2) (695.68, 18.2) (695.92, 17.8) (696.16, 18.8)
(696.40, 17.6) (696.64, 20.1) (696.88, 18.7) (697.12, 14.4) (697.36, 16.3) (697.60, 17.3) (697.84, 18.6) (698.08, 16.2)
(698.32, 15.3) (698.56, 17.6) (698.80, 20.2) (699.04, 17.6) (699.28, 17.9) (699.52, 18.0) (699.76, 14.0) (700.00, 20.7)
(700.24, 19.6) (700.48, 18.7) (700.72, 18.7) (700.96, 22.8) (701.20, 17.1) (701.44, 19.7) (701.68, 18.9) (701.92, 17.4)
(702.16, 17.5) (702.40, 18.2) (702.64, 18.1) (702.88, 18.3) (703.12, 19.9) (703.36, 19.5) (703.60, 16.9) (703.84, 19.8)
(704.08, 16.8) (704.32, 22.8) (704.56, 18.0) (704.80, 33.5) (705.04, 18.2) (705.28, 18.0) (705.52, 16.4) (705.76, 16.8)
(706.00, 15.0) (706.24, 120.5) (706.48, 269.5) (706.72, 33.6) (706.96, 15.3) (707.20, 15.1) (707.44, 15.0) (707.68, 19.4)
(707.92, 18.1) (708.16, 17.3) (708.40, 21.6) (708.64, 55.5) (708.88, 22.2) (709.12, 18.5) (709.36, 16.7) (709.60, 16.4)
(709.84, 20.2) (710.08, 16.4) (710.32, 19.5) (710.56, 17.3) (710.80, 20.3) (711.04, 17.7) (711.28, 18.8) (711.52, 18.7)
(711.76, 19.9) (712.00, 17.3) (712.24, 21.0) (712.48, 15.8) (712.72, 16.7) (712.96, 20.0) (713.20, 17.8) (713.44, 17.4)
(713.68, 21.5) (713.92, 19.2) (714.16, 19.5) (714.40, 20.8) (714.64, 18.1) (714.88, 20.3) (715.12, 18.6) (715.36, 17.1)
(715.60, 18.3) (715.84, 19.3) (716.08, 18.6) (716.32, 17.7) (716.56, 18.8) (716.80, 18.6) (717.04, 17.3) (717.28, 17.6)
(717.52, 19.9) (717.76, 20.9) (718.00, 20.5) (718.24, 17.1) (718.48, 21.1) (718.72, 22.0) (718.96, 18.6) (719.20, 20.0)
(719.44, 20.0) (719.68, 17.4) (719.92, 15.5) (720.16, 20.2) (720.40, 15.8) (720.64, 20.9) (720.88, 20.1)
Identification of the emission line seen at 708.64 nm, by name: [N II]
